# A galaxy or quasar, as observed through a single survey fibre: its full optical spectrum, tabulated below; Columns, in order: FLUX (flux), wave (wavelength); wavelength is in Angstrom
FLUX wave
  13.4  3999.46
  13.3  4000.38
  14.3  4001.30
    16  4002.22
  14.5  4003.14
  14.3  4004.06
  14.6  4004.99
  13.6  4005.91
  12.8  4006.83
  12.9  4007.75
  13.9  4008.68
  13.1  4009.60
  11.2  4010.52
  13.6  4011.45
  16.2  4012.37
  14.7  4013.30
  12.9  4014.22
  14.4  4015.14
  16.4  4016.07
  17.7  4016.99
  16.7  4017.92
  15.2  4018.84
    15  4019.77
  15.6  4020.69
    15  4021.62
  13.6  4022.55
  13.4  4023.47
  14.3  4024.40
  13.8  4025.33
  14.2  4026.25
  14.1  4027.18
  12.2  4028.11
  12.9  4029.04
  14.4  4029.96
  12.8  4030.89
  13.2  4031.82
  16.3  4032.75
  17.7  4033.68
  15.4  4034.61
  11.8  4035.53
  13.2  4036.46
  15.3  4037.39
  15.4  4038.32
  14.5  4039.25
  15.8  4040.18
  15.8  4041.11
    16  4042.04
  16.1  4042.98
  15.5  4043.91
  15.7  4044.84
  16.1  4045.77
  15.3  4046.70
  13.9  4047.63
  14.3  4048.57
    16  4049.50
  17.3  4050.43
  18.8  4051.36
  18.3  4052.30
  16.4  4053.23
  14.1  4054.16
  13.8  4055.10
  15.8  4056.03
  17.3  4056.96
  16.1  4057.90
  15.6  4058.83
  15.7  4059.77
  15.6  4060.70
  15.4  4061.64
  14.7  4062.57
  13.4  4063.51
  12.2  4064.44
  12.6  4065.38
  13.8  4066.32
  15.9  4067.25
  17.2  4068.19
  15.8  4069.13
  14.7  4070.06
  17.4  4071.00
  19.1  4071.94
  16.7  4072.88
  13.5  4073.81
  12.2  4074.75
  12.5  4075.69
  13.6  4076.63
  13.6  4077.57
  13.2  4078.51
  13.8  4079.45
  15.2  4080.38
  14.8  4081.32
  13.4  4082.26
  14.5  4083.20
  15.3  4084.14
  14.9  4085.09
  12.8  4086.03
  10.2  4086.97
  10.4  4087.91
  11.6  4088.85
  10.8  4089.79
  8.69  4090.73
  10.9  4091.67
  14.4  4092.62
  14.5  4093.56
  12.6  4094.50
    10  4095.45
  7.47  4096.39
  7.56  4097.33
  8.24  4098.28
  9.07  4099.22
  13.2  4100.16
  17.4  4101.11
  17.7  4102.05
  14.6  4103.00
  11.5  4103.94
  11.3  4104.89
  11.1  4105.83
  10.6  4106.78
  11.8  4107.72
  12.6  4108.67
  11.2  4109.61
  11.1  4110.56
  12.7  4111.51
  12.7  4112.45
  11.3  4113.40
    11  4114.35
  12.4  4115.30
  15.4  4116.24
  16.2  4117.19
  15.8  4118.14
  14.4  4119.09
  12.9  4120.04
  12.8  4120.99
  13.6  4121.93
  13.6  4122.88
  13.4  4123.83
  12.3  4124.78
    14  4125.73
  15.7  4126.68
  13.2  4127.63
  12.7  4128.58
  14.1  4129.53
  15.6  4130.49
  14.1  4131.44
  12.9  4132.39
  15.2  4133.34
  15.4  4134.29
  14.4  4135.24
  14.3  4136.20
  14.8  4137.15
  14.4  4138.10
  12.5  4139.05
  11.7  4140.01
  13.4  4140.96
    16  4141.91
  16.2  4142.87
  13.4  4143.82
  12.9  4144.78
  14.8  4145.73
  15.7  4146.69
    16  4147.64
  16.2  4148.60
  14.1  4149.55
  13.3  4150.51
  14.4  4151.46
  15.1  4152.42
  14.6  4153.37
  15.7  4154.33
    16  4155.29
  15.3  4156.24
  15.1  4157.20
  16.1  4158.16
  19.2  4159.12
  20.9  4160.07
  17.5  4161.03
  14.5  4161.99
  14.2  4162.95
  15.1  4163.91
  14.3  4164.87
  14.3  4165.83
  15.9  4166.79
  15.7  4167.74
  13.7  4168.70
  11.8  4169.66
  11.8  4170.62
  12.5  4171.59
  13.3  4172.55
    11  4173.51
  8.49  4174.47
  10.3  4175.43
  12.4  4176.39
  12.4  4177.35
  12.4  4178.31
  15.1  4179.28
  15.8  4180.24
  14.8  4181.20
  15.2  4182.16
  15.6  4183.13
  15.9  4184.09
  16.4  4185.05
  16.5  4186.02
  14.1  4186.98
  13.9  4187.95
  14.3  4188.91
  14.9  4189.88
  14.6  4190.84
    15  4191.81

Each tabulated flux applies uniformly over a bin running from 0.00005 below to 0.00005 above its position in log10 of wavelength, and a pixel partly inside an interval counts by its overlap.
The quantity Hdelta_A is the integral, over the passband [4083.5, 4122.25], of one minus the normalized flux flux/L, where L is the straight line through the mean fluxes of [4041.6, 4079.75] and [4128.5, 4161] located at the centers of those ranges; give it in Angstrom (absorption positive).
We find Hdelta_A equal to 7.1 Angstrom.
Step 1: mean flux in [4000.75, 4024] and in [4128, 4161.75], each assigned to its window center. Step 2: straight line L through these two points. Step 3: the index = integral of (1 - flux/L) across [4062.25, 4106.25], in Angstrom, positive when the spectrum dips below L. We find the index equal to 4.6 Angstrom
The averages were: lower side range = 14.5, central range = 13.2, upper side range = 15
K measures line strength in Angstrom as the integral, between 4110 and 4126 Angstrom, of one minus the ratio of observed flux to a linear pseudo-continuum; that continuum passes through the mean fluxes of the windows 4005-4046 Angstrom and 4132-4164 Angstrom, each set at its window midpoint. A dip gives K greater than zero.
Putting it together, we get 1.79 Angstrom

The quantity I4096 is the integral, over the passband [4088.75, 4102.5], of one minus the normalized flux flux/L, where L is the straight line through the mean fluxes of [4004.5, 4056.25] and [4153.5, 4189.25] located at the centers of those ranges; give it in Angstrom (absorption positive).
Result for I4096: 2.88 Angstrom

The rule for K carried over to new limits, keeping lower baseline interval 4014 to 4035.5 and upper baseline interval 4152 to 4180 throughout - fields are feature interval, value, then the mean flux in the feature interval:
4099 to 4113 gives 1.8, 12.6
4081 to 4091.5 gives 1.5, 12.4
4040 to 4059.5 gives -1.8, 15.9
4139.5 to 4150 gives -0.2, 14.6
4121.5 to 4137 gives 0.4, 14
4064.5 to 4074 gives -0.7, 15.6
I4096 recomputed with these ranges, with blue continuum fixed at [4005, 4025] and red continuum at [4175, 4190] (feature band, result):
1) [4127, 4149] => 0.0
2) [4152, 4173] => -1.1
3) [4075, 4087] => 0.5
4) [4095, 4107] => 2.4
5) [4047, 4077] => -1.9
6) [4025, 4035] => 0.1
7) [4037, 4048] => -0.8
